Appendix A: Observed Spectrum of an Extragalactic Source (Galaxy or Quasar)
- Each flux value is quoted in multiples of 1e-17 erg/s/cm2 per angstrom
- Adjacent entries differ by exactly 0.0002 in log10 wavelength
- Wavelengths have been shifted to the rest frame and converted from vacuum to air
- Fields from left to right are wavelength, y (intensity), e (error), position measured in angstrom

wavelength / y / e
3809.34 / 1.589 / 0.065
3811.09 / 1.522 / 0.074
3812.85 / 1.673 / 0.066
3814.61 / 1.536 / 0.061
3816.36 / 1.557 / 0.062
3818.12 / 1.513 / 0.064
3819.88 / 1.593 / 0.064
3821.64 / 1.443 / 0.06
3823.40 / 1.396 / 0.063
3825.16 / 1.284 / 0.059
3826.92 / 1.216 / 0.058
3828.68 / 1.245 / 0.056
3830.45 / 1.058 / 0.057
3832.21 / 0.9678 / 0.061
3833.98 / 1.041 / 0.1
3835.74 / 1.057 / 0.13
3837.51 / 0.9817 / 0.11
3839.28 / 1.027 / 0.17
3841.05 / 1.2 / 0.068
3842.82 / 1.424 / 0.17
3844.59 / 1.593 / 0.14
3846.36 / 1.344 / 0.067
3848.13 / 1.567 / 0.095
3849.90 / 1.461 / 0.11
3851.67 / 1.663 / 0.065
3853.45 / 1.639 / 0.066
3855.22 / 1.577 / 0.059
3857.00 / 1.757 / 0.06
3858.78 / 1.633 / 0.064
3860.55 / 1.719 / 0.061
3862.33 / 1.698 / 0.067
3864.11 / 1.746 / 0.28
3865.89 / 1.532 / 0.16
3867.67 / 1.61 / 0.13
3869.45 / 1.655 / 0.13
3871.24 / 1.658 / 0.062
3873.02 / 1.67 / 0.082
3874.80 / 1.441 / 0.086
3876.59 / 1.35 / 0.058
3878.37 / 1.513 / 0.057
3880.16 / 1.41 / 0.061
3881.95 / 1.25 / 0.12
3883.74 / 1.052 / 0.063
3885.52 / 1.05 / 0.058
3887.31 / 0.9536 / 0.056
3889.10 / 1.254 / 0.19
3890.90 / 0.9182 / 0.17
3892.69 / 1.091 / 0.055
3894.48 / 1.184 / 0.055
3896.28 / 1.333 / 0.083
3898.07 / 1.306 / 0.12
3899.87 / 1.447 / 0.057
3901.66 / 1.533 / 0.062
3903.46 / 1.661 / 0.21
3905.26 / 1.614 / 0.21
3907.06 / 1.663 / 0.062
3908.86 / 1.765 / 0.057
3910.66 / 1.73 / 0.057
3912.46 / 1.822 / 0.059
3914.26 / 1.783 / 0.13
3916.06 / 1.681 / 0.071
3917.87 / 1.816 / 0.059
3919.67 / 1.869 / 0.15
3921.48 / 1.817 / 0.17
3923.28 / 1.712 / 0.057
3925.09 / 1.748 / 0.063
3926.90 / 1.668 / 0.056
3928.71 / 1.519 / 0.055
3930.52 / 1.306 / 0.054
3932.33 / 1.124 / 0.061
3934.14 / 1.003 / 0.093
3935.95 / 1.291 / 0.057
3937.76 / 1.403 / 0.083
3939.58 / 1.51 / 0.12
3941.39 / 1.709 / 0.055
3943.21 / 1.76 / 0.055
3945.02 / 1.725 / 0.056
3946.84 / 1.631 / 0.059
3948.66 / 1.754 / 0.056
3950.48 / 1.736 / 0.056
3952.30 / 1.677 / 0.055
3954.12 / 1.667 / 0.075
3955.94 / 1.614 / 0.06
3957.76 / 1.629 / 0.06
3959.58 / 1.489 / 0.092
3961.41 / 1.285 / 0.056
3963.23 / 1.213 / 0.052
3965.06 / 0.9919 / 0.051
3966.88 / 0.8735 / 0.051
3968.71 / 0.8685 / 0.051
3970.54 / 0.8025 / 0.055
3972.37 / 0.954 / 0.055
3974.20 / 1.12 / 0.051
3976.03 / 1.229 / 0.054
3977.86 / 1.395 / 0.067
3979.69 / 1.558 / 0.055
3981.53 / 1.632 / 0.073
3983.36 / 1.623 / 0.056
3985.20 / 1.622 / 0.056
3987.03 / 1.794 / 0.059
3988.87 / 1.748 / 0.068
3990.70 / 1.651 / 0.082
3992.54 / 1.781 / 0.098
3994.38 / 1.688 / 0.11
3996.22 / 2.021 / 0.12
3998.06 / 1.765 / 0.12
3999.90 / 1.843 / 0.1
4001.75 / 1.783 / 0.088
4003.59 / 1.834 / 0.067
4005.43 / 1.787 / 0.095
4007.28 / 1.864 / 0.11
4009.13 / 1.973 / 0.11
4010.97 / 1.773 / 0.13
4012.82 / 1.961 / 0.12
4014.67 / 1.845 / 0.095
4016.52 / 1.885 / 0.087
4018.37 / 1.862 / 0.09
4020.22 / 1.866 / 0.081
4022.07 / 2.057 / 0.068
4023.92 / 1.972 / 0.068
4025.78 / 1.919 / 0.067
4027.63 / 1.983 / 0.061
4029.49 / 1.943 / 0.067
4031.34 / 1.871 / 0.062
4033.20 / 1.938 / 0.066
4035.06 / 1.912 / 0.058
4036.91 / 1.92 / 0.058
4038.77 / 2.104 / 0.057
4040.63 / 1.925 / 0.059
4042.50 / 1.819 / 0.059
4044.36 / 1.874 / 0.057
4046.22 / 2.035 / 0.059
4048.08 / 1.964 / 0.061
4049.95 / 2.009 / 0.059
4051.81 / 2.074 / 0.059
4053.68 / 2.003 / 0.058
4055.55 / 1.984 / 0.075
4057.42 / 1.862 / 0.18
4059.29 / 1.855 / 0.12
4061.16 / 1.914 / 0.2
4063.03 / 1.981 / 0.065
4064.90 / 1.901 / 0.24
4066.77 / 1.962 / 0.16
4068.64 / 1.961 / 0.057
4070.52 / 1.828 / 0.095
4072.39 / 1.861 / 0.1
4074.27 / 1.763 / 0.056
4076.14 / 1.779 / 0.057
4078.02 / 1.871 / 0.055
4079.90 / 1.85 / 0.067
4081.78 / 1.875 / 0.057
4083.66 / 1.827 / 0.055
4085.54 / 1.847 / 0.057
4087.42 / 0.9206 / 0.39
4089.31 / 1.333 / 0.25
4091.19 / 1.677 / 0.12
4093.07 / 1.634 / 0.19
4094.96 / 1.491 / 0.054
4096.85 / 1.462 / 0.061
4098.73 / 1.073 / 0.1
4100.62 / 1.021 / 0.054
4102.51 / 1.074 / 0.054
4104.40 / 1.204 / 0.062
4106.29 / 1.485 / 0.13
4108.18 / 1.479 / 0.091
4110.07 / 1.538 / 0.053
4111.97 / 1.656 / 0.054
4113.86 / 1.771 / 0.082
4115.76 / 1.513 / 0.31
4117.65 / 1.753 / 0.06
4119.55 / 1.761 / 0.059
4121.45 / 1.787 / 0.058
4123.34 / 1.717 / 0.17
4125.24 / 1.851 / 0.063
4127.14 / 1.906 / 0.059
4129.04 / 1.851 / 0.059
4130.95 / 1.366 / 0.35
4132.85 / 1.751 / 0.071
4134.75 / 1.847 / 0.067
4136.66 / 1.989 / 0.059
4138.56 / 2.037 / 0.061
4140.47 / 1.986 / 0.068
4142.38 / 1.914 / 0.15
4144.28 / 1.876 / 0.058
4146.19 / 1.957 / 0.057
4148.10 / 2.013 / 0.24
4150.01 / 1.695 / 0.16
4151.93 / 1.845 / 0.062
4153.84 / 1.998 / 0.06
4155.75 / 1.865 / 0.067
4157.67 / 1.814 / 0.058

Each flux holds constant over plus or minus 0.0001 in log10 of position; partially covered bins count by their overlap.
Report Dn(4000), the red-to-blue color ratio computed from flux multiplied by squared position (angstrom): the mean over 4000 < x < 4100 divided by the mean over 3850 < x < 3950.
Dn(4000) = 1.30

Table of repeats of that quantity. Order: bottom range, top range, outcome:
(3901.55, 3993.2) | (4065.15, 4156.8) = 1.22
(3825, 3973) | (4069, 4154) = 1.30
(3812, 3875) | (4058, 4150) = 1.34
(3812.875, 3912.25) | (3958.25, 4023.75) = 1.20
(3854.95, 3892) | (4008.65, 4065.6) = 1.46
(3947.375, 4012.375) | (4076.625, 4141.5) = 1.12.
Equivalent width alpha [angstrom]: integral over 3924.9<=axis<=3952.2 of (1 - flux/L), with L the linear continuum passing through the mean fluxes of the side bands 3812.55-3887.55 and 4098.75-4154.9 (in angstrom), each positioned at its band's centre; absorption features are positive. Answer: -0.3 angstrom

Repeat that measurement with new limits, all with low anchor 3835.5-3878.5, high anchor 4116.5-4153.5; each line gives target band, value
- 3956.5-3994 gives 6.3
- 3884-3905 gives 4.0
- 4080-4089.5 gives 0.9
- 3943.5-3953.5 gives -0.6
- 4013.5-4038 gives -3.1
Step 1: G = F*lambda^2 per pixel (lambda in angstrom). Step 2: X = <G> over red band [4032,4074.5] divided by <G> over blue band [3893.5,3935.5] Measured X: 1.32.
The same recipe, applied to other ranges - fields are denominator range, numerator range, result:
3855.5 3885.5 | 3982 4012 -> 1.24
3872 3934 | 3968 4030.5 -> 1.21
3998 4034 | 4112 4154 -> 1.02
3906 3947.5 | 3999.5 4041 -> 1.24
